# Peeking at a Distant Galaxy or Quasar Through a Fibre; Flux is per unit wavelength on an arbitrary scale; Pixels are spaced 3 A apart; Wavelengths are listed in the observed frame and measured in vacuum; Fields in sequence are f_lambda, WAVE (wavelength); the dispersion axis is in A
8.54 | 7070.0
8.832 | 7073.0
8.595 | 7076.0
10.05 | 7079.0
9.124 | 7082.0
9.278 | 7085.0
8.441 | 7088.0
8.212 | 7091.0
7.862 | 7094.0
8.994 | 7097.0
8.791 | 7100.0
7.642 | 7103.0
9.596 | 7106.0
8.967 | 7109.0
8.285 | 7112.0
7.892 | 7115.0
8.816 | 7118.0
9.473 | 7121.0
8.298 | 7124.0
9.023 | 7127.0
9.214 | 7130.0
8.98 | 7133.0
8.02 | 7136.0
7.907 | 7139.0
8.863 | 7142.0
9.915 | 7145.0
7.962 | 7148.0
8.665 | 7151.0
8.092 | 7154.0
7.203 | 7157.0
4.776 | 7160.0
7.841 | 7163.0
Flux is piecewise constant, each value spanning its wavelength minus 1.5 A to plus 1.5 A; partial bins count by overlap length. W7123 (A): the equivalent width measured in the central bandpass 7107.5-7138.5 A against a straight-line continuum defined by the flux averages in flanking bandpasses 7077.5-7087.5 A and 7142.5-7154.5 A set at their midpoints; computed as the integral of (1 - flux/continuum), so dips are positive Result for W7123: 1.1 A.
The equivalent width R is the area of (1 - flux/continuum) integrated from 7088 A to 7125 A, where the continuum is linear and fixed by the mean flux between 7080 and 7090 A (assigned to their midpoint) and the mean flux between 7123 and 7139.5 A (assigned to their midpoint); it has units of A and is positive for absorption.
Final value 1.0 A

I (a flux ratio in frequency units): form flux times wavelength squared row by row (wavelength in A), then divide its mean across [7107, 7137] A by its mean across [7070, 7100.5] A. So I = 1.00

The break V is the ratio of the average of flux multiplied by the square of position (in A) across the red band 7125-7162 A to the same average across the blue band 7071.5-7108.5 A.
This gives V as 0.95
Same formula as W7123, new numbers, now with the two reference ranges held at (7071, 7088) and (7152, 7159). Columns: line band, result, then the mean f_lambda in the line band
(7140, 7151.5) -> -1.65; 8.83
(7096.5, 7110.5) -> -0.31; 8.78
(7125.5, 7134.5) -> -1.15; 9.07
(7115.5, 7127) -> -0.80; 8.8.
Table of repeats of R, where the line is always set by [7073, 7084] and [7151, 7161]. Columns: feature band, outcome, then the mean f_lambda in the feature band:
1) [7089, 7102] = 0.4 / 8.43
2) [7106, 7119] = -0.5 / 8.61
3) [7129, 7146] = -2.7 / 8.77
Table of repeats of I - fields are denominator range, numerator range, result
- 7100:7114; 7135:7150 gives 1.00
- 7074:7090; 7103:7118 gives 0.96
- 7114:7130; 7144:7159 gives 0.94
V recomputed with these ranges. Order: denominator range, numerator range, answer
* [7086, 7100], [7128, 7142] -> 1.03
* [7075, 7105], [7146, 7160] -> 0.90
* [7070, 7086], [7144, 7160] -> 0.89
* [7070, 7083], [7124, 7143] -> 0.97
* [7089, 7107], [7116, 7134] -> 1.06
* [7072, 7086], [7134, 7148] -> 0.95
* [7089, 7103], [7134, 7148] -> 1.04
